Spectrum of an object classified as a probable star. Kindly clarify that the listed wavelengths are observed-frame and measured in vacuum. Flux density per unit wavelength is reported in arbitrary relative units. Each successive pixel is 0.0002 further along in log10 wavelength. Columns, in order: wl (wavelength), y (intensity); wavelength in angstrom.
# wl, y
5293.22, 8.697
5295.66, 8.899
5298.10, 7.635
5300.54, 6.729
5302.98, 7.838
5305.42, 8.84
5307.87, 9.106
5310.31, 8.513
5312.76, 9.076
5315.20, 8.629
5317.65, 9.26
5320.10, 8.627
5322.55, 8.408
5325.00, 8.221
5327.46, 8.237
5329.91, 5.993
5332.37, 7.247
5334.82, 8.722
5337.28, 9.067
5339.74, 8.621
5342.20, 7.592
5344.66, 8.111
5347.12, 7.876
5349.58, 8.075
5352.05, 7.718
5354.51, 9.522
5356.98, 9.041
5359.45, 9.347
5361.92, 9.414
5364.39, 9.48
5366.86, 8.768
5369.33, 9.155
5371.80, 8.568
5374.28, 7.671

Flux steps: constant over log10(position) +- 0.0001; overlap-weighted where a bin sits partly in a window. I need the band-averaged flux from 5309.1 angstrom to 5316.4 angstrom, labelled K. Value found 8.74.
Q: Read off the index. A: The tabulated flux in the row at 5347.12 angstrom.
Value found 7.876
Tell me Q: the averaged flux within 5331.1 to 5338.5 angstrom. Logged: 8.33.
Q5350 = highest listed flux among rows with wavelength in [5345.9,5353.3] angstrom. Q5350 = 8.075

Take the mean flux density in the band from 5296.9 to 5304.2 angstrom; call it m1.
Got 7.4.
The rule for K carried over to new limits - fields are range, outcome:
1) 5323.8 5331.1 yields 7.49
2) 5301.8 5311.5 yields 8.58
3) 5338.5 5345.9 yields 8.11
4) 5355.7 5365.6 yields 9.31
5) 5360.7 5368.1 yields 9.22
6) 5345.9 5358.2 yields 8.45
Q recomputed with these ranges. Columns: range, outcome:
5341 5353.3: 7.88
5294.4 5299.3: 8.27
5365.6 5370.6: 8.97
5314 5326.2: 8.63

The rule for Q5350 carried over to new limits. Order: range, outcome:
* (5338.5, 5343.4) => 8.621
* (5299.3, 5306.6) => 8.84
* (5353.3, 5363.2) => 9.522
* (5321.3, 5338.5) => 9.067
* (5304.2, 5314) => 9.106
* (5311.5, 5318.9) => 9.26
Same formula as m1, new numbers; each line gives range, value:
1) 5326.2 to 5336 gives 7.54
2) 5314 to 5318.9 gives 8.94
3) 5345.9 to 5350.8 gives 7.98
